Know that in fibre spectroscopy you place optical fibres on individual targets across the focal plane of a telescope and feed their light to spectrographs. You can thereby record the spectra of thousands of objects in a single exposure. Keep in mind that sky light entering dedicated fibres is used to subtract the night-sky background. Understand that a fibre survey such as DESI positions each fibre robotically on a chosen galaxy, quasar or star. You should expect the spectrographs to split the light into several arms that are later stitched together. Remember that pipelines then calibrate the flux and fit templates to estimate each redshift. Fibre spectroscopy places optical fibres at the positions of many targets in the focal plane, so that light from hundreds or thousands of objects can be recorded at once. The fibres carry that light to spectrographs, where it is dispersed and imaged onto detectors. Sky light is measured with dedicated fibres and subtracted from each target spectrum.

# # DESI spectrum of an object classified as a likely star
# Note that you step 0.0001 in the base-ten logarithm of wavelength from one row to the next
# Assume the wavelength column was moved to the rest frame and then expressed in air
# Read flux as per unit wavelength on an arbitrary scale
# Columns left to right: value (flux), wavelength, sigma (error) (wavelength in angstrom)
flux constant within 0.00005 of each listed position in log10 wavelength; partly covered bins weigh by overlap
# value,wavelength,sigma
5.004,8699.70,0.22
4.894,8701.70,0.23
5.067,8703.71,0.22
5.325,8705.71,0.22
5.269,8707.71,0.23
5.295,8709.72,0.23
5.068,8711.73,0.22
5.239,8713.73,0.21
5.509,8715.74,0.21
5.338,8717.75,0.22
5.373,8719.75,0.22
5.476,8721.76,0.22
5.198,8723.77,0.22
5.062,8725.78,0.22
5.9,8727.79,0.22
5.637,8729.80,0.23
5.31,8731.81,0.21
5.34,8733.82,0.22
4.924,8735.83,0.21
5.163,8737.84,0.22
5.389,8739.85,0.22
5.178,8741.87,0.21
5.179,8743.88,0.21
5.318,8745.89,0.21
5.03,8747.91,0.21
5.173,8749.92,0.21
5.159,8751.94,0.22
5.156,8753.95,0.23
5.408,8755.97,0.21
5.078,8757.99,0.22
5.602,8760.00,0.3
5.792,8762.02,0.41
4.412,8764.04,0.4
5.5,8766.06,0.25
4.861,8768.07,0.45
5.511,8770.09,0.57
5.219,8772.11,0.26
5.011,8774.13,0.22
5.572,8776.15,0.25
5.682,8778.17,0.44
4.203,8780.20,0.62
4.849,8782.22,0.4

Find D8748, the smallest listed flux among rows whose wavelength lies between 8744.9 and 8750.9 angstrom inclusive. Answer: 5.03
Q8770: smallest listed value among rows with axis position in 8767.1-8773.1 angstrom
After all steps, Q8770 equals 4.861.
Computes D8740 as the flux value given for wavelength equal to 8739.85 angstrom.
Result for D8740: 5.389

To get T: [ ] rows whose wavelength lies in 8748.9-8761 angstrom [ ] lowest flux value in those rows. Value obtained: 5.078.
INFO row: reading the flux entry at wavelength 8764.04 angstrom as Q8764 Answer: 4.412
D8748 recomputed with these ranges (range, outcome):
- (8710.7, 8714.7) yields 5.068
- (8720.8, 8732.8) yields 5.062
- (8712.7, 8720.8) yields 5.239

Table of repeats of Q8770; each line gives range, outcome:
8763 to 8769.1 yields 4.412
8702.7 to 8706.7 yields 5.067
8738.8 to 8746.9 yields 5.178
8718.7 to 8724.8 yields 5.198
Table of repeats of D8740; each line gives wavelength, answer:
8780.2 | 4.203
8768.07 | 4.861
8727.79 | 5.9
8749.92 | 5.173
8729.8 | 5.637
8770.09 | 5.511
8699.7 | 5.004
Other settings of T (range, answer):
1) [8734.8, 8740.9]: 4.924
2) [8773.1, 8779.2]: 5.011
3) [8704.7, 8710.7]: 5.269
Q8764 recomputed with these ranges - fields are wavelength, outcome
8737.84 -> 5.163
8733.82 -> 5.34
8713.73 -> 5.239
